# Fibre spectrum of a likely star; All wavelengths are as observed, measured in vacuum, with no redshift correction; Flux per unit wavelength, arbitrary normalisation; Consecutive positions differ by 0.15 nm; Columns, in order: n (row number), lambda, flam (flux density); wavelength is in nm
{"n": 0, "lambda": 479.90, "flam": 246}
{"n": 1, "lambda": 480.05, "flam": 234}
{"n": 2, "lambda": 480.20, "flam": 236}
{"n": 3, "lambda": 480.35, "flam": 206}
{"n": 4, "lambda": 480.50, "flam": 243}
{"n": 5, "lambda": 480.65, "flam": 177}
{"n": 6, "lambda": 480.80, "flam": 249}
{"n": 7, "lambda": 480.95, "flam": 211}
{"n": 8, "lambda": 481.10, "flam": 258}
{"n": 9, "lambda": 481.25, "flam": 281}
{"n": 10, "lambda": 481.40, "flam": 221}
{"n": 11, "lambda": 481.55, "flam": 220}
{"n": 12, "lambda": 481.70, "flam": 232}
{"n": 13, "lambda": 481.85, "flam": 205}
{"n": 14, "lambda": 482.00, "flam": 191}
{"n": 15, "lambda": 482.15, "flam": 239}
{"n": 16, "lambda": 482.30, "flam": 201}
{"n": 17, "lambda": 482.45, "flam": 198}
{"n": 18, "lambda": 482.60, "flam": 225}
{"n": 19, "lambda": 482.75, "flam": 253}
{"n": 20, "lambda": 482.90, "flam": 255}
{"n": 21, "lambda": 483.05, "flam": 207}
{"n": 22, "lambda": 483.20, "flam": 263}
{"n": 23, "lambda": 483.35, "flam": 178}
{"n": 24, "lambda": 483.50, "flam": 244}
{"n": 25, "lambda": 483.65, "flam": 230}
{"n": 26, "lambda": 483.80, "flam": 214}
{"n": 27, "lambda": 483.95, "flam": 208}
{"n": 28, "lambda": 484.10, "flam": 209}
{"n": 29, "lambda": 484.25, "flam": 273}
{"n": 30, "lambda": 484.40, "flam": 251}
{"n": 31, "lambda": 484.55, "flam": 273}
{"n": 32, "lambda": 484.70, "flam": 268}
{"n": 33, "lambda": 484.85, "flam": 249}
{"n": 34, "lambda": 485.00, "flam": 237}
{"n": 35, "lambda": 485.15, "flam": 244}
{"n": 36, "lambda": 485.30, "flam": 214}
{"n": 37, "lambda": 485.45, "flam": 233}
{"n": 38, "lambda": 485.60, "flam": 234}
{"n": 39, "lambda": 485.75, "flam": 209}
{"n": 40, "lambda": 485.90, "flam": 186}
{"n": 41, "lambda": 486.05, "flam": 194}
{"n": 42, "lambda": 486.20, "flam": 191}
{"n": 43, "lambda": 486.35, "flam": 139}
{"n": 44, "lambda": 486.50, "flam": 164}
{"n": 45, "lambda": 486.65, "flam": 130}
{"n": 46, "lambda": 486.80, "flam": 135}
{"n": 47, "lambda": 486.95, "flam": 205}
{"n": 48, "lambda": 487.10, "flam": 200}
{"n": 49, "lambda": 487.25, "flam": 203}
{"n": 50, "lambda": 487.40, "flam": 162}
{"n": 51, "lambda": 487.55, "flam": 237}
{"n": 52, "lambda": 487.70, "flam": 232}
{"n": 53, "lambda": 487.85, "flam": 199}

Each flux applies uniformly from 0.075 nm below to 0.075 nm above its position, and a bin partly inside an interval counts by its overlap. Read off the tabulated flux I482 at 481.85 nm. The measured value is 205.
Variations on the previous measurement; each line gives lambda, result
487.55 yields 237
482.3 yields 201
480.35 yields 206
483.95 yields 208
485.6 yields 234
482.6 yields 225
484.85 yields 249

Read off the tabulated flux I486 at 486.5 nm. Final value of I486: 164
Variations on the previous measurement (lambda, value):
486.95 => 205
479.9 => 246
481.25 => 281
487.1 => 200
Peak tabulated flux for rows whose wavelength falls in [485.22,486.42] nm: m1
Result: 234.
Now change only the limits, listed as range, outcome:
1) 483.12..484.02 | 263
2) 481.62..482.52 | 239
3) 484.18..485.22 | 273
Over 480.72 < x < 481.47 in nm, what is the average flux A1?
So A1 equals 244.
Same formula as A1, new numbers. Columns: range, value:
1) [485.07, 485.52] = 230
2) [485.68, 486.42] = 184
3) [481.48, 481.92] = 219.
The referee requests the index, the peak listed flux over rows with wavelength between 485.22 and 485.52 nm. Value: 233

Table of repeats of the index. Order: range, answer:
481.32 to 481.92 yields 232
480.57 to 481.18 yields 258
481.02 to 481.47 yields 281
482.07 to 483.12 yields 255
